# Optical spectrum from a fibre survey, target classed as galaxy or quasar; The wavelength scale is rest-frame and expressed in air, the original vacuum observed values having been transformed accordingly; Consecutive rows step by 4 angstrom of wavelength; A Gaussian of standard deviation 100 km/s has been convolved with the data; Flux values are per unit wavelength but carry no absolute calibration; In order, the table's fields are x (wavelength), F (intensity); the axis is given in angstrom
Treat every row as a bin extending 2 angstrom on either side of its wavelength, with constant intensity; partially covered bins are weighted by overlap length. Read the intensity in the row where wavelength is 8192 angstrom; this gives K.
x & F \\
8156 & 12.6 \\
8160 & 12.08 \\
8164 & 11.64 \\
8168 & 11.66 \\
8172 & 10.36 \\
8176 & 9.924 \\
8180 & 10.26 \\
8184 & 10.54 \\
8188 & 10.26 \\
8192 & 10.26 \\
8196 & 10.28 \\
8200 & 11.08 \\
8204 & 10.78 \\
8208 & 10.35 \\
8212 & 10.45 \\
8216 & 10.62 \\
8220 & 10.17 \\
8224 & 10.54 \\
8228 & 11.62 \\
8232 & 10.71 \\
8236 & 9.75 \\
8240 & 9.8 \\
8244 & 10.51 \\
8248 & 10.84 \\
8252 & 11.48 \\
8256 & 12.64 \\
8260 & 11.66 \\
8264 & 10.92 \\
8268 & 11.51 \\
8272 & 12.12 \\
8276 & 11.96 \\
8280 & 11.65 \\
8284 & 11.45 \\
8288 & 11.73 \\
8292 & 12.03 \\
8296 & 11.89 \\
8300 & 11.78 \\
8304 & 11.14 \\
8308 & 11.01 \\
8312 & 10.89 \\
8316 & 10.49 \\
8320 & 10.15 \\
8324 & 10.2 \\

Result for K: 10.26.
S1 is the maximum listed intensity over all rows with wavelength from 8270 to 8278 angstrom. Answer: 12.12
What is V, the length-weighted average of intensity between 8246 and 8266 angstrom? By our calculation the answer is 11.5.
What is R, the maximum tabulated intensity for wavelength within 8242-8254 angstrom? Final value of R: 11.48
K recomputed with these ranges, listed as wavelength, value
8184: 10.54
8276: 11.96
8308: 11.01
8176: 9.924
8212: 10.45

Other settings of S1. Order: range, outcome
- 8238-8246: 10.51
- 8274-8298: 12.03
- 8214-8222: 10.62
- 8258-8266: 11.66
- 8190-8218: 11.08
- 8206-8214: 10.45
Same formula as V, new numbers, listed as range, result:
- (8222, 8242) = 10.5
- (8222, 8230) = 11.1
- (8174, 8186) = 10.2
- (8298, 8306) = 11.5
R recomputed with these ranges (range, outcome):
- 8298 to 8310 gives 11.78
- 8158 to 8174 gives 12.08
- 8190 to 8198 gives 10.28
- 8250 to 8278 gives 12.64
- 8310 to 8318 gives 10.89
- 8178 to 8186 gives 10.54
